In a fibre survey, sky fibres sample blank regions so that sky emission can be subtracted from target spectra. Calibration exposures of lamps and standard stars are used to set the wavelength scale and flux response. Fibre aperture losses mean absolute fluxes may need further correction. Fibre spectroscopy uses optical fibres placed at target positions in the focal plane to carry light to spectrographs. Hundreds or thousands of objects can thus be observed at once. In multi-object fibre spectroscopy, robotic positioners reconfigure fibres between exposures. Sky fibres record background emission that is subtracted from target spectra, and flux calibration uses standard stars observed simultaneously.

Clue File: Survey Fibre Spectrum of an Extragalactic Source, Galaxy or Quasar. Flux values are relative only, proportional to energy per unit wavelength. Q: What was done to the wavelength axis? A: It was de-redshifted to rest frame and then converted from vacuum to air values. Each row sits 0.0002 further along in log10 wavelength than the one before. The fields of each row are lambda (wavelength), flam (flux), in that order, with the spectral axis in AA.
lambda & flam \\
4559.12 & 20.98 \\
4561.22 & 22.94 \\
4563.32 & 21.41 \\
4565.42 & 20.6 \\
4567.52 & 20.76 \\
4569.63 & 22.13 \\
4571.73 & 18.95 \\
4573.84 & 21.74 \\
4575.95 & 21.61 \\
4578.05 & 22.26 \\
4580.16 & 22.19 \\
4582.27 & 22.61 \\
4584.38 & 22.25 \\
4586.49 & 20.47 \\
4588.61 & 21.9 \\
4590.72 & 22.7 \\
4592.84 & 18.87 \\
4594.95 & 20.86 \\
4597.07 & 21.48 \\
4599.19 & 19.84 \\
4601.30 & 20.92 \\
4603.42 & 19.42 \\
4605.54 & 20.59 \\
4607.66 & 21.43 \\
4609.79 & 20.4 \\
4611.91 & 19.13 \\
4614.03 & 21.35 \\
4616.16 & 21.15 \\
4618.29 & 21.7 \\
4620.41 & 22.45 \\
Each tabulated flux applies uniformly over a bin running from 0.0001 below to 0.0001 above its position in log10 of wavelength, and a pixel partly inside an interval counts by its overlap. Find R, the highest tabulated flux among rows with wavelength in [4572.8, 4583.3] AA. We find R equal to 22.61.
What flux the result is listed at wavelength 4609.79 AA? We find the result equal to 20.4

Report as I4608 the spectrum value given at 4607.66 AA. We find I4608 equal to 21.43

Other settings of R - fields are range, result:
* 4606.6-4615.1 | 21.43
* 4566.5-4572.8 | 22.13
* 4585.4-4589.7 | 21.9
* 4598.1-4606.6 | 20.92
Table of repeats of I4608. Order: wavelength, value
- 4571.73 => 18.95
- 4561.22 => 22.94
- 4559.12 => 20.98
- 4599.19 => 19.84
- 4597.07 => 21.48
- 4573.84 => 21.74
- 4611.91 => 19.13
